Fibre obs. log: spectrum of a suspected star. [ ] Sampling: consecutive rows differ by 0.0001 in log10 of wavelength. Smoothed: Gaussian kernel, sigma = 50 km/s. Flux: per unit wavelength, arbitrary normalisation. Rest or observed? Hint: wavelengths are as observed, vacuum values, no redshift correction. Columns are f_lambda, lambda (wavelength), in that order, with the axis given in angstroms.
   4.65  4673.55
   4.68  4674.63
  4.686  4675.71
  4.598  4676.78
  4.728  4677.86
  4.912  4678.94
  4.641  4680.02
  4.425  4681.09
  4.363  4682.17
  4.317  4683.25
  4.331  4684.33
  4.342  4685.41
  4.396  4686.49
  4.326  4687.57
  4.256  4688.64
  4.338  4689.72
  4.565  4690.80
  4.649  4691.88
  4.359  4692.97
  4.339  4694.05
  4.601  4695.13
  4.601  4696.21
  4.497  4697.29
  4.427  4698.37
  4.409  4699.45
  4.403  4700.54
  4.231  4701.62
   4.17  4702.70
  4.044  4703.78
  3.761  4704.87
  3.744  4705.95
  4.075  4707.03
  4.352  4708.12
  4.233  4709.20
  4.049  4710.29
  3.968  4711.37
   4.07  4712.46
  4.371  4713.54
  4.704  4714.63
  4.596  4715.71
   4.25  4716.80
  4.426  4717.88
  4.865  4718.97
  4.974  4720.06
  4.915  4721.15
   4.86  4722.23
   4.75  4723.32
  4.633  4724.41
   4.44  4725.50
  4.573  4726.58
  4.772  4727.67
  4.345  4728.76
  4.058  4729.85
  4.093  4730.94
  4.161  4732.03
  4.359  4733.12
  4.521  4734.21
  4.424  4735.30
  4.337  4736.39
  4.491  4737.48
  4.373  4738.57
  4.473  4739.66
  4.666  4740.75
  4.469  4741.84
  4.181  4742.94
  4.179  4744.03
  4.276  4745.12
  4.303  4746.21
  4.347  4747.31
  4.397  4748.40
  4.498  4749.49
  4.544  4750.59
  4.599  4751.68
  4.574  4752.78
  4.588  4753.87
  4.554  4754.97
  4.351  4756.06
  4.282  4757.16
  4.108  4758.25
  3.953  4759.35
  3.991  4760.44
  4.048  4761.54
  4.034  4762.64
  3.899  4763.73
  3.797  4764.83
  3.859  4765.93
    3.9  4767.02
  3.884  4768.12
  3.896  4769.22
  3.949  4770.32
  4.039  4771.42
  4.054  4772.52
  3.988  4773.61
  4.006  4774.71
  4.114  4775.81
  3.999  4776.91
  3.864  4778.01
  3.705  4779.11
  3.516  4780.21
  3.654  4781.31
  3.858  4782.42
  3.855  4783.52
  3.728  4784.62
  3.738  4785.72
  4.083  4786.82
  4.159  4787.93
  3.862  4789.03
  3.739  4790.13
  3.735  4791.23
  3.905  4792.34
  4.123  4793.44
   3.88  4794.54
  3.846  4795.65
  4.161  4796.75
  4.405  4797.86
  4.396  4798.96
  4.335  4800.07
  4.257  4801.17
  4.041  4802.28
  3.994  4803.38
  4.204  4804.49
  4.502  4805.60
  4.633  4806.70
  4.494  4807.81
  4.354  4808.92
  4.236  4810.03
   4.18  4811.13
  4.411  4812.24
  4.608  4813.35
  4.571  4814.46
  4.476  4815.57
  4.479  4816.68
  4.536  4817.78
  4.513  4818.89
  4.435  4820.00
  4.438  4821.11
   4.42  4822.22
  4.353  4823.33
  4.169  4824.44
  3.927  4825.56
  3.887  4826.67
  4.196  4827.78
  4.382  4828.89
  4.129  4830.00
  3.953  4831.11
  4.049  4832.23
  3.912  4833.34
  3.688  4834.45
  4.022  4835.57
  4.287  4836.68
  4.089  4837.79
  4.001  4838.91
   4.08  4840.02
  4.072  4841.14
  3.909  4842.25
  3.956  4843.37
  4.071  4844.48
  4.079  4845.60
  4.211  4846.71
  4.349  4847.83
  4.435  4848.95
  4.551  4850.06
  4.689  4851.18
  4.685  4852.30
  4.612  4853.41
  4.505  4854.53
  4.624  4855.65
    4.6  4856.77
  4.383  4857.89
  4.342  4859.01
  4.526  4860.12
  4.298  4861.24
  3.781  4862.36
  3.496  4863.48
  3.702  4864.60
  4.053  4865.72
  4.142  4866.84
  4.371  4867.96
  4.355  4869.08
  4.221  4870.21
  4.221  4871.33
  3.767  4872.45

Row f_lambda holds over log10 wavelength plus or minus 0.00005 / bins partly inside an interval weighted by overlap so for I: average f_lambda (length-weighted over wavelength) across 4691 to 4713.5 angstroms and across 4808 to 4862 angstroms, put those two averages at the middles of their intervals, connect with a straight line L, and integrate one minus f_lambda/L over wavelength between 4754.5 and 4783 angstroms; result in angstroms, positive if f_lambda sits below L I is 2.0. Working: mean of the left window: 4.26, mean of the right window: 4.28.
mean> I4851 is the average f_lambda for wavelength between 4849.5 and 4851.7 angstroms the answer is 4.63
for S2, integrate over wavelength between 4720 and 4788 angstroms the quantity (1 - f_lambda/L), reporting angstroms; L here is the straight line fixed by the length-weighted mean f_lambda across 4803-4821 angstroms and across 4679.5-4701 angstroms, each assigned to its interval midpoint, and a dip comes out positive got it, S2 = 3.2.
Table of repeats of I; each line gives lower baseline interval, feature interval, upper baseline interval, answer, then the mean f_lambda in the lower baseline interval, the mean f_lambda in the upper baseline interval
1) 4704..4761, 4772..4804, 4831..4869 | 2.4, 4.38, 4.2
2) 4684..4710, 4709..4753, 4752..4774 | -2.6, 4.31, 4.09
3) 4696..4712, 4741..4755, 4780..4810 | -1.0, 4.19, 4.06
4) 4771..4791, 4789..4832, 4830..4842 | -3.1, 3.88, 4.02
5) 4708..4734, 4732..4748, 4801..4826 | 0.2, 4.45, 4.36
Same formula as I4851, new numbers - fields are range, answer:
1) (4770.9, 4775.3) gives 4.03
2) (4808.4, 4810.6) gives 4.3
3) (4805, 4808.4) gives 4.53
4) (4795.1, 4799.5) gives 4.21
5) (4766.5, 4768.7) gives 3.88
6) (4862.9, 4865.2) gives 3.61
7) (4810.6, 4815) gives 4.44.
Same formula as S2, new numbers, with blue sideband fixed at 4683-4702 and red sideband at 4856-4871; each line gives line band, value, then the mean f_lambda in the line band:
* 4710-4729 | -0.72 angstroms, 4.54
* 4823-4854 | 0.34 angstroms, 4.17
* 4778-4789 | 1.21 angstroms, 3.81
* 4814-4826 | -0.44 angstroms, 4.39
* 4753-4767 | 0.64 angstroms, 4.13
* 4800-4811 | -0.10 angstroms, 4.3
